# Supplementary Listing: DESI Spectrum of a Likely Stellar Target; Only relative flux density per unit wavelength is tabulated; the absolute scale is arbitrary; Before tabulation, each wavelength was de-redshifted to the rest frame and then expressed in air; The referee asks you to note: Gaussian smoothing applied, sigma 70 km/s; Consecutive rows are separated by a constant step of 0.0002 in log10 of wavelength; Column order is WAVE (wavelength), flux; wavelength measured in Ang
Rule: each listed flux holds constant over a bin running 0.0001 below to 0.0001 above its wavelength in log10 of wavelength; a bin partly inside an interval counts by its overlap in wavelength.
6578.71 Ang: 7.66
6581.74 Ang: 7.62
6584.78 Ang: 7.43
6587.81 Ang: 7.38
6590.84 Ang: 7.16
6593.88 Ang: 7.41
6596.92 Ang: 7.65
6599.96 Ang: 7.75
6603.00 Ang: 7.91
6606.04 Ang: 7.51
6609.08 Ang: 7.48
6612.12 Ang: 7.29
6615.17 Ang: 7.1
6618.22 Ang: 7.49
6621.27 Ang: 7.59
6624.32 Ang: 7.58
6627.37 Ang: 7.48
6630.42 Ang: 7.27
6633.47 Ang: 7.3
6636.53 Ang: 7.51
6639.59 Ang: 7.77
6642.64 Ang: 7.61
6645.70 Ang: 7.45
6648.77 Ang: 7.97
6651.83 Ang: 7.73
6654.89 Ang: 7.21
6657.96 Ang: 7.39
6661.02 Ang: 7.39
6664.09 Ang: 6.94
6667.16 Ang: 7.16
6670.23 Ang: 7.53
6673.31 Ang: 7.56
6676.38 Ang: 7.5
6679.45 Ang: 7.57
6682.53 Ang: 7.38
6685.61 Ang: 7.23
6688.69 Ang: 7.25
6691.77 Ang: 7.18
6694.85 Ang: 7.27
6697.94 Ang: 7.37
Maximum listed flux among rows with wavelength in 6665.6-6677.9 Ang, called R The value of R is 7.56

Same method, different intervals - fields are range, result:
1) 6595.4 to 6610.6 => 7.91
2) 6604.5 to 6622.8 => 7.59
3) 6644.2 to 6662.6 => 7.97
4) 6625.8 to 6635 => 7.48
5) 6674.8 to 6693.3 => 7.57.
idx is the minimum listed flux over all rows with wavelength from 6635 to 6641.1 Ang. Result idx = 7.51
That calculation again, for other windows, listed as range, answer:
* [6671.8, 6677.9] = 7.5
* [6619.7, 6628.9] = 7.48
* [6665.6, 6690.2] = 7.16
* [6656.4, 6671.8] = 6.94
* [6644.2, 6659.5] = 7.21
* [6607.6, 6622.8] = 7.1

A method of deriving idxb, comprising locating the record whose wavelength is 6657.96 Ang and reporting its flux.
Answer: 7.39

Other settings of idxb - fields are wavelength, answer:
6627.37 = 7.48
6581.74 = 7.62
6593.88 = 7.41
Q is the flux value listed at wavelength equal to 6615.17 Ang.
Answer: 7.1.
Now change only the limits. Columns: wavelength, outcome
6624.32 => 7.58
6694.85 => 7.27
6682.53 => 7.38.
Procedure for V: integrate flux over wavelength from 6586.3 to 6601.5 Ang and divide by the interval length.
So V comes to 7.47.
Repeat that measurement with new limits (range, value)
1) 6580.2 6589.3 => 7.47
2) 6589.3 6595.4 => 7.28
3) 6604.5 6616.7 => 7.35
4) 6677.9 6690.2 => 7.36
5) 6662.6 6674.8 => 7.29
